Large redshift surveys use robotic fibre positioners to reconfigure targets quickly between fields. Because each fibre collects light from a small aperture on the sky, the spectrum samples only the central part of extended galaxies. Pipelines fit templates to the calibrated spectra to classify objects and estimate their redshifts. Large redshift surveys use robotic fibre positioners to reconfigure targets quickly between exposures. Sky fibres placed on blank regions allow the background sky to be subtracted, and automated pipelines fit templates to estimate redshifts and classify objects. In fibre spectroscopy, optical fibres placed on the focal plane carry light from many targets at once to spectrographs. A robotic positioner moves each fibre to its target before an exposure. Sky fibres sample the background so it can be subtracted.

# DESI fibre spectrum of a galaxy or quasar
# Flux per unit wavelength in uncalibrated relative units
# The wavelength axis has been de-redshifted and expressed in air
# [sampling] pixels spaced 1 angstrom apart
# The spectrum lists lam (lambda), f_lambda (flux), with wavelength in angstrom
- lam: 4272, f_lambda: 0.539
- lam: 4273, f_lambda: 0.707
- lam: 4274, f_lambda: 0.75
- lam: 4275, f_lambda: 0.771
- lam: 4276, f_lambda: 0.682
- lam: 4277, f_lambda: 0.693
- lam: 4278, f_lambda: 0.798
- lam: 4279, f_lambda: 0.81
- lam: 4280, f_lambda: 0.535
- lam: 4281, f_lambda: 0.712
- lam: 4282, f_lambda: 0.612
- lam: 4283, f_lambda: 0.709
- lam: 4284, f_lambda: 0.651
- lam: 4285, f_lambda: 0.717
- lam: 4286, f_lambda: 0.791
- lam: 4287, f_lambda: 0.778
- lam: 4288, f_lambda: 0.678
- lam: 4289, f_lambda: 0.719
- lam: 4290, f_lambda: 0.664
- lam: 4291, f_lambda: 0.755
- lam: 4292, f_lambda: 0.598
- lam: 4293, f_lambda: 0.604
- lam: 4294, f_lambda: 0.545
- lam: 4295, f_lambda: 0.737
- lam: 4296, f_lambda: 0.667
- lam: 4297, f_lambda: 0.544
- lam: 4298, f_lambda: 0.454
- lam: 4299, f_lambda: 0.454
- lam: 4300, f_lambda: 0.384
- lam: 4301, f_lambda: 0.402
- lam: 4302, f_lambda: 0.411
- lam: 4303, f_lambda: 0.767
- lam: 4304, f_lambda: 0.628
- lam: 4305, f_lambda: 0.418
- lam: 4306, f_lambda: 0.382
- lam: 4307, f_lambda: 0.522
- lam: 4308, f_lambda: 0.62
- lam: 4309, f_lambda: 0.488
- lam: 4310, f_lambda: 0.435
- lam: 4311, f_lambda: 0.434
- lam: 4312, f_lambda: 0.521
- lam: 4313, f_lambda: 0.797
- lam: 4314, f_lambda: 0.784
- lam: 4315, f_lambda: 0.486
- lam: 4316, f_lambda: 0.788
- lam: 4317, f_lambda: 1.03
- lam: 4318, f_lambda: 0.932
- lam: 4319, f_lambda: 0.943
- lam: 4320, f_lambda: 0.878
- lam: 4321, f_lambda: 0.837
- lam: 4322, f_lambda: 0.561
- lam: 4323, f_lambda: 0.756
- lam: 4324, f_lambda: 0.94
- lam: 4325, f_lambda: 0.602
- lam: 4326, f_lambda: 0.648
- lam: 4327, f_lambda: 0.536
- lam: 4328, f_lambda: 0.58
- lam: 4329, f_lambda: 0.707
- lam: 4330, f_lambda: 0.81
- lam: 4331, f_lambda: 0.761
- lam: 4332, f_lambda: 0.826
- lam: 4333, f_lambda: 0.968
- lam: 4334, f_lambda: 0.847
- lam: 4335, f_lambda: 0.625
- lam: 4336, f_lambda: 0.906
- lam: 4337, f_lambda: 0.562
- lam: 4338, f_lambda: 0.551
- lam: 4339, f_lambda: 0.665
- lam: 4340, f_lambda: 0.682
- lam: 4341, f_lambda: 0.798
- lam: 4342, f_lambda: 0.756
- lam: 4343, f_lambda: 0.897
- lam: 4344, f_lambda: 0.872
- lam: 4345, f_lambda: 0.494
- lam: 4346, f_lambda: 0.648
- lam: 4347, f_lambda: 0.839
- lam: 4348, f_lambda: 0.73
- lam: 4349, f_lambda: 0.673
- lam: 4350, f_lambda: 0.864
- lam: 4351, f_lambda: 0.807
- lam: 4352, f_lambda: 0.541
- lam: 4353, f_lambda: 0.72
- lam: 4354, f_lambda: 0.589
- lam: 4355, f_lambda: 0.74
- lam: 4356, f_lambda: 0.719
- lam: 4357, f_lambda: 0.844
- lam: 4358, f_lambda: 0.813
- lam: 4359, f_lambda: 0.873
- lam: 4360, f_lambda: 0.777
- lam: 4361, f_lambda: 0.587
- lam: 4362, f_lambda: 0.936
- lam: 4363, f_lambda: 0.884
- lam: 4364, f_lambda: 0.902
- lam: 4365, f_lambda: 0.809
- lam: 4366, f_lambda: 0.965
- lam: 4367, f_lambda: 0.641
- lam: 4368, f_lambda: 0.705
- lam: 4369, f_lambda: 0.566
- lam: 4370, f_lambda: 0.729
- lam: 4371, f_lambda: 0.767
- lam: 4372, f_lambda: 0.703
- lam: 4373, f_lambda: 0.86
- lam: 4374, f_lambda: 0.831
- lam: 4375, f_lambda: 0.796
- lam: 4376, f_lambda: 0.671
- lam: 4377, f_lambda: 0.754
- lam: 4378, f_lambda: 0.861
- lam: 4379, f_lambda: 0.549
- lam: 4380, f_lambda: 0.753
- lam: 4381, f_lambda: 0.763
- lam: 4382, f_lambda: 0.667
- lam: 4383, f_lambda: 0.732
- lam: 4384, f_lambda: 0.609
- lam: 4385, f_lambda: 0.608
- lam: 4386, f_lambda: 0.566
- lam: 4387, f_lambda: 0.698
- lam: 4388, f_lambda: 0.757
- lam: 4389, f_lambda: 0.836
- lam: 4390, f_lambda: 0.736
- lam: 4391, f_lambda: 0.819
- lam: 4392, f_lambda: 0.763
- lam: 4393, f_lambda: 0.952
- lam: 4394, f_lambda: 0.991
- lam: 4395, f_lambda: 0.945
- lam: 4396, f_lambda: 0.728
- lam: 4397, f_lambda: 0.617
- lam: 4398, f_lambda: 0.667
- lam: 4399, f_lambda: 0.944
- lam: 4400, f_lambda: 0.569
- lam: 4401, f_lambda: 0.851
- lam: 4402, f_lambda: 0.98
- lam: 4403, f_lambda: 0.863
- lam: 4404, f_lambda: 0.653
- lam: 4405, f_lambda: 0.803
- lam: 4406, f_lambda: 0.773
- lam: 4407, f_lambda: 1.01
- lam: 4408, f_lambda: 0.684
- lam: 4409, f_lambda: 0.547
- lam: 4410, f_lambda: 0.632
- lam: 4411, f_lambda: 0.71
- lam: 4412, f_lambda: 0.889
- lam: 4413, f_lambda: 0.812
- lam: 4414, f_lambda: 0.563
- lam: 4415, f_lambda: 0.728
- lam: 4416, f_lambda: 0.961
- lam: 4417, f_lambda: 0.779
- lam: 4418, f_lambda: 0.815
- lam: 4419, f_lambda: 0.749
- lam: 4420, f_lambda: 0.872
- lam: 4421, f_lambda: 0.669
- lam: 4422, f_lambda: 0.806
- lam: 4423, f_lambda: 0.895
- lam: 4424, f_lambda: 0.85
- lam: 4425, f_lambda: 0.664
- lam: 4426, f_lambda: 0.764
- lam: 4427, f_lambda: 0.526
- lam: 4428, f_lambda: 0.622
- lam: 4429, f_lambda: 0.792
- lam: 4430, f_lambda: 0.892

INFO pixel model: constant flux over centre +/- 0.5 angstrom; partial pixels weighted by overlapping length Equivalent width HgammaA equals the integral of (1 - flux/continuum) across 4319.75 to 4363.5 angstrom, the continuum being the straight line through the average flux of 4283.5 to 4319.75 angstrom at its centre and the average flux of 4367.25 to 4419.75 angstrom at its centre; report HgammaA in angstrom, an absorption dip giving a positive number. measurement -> -3.71 angstrom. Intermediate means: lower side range 0.628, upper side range 0.756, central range 0.741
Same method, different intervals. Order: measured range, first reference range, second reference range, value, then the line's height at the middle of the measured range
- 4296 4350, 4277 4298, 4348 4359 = 2.9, 0.709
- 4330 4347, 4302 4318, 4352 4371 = -1.3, 0.694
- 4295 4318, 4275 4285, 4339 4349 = 4.4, 0.713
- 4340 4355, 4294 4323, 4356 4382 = -0.3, 0.717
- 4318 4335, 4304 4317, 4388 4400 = -3.9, 0.621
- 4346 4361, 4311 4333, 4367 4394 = 0.0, 0.741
